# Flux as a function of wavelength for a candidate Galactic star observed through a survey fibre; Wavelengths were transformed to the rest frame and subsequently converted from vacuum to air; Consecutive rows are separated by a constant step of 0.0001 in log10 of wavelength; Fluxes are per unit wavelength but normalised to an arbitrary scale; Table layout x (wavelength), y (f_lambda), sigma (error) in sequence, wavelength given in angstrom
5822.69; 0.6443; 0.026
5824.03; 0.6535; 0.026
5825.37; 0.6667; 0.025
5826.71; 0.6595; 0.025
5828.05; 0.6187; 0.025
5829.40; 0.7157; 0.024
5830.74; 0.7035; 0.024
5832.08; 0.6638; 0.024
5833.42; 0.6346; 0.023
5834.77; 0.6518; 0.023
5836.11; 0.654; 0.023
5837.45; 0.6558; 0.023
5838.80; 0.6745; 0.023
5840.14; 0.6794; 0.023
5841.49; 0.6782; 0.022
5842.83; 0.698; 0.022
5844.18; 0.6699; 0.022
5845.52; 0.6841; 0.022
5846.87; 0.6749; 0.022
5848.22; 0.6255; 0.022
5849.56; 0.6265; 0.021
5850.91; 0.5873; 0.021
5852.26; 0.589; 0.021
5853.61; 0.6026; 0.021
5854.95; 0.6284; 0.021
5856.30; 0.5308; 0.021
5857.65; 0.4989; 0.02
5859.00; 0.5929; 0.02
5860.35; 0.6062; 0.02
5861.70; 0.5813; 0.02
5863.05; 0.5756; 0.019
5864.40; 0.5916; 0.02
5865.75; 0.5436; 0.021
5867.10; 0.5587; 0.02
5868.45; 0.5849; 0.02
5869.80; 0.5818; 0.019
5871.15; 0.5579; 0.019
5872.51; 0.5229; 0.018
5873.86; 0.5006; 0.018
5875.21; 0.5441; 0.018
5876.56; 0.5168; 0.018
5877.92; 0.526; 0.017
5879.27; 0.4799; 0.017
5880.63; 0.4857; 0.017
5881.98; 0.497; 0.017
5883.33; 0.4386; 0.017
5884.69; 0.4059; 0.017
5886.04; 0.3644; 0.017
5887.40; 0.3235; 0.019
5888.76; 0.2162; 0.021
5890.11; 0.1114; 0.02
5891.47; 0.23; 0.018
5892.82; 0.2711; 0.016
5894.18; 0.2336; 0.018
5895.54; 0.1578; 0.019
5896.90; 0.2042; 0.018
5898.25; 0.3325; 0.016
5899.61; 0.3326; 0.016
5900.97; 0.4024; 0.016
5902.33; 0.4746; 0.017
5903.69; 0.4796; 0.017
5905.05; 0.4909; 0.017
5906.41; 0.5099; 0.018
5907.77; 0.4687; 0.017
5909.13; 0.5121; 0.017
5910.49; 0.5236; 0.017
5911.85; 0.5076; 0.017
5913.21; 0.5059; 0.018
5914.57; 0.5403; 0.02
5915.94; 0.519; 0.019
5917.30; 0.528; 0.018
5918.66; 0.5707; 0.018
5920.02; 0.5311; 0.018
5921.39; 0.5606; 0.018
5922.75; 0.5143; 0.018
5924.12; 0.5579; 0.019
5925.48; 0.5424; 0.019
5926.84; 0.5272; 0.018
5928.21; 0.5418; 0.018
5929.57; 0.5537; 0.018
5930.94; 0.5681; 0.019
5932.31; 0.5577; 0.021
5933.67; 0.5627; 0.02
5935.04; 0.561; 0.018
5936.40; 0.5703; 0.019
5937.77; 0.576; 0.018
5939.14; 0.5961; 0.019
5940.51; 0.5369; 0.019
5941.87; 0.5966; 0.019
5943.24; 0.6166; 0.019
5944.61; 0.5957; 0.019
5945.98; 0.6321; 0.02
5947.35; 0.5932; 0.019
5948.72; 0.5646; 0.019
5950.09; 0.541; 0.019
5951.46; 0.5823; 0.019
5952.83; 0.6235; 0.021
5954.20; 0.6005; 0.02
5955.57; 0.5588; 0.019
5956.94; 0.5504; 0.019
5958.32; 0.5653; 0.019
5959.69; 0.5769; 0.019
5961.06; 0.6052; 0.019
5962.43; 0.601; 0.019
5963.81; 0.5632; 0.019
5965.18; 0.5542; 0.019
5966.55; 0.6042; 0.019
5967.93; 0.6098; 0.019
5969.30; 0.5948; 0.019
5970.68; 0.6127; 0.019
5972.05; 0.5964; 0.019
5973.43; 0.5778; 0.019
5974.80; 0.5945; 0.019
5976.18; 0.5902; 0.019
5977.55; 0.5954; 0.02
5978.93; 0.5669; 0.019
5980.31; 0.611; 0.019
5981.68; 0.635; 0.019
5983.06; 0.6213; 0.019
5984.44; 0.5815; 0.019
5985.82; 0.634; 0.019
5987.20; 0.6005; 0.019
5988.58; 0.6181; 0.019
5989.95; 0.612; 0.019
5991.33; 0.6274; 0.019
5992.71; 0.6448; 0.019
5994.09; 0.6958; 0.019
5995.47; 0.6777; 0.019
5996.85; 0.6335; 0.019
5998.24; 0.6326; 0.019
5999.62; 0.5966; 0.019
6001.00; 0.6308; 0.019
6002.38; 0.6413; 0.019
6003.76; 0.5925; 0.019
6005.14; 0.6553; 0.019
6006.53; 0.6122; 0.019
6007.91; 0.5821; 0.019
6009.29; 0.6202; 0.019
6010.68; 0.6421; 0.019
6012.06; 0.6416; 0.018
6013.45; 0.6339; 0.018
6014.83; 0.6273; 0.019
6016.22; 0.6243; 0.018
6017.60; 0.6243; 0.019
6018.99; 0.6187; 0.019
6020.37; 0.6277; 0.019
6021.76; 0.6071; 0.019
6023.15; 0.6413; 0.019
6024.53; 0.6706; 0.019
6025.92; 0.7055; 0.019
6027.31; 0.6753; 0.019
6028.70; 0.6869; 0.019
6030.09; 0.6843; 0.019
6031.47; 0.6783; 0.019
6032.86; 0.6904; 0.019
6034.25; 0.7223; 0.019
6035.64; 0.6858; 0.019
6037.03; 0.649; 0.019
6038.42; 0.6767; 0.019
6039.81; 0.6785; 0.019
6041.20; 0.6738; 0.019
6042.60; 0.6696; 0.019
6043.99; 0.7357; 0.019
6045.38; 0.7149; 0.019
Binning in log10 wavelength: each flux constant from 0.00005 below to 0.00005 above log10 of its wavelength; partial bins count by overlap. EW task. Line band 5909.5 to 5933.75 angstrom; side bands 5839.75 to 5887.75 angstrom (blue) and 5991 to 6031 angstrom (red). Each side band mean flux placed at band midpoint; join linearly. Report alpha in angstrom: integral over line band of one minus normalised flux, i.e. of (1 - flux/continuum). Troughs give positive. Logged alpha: 2.2 angstrom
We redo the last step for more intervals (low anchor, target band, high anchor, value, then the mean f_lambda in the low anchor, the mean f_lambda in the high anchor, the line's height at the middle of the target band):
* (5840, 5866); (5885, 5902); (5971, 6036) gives 9.51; 0.613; 0.633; 0.618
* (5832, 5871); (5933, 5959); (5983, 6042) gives 2.15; 0.617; 0.644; 0.633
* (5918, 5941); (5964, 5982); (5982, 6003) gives 0.37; 0.555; 0.63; 0.607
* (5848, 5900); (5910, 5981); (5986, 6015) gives -1.57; 0.465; 0.63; 0.558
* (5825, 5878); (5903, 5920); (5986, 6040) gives 3.01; 0.612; 0.645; 0.624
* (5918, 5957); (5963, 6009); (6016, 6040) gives 0.59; 0.569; 0.664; 0.62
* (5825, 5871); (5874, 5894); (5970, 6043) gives 7.71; 0.625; 0.636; 0.628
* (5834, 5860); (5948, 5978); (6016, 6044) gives 3.18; 0.631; 0.667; 0.654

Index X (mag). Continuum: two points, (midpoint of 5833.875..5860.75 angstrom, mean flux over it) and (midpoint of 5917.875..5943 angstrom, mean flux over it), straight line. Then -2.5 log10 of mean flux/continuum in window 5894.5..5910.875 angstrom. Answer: 0.401 mag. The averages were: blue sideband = 0.631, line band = 0.402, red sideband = 0.558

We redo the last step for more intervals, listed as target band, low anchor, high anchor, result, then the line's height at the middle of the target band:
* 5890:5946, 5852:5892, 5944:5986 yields 0.13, 0.541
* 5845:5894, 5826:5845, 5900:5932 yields 0.21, 0.605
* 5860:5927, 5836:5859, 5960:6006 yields 0.33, 0.625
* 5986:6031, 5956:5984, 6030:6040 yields 0.01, 0.646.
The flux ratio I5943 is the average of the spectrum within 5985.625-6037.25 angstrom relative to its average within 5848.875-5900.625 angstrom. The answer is 1.40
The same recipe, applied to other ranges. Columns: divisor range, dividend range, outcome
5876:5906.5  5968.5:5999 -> 1.69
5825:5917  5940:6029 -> 1.18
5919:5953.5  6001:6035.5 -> 1.14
